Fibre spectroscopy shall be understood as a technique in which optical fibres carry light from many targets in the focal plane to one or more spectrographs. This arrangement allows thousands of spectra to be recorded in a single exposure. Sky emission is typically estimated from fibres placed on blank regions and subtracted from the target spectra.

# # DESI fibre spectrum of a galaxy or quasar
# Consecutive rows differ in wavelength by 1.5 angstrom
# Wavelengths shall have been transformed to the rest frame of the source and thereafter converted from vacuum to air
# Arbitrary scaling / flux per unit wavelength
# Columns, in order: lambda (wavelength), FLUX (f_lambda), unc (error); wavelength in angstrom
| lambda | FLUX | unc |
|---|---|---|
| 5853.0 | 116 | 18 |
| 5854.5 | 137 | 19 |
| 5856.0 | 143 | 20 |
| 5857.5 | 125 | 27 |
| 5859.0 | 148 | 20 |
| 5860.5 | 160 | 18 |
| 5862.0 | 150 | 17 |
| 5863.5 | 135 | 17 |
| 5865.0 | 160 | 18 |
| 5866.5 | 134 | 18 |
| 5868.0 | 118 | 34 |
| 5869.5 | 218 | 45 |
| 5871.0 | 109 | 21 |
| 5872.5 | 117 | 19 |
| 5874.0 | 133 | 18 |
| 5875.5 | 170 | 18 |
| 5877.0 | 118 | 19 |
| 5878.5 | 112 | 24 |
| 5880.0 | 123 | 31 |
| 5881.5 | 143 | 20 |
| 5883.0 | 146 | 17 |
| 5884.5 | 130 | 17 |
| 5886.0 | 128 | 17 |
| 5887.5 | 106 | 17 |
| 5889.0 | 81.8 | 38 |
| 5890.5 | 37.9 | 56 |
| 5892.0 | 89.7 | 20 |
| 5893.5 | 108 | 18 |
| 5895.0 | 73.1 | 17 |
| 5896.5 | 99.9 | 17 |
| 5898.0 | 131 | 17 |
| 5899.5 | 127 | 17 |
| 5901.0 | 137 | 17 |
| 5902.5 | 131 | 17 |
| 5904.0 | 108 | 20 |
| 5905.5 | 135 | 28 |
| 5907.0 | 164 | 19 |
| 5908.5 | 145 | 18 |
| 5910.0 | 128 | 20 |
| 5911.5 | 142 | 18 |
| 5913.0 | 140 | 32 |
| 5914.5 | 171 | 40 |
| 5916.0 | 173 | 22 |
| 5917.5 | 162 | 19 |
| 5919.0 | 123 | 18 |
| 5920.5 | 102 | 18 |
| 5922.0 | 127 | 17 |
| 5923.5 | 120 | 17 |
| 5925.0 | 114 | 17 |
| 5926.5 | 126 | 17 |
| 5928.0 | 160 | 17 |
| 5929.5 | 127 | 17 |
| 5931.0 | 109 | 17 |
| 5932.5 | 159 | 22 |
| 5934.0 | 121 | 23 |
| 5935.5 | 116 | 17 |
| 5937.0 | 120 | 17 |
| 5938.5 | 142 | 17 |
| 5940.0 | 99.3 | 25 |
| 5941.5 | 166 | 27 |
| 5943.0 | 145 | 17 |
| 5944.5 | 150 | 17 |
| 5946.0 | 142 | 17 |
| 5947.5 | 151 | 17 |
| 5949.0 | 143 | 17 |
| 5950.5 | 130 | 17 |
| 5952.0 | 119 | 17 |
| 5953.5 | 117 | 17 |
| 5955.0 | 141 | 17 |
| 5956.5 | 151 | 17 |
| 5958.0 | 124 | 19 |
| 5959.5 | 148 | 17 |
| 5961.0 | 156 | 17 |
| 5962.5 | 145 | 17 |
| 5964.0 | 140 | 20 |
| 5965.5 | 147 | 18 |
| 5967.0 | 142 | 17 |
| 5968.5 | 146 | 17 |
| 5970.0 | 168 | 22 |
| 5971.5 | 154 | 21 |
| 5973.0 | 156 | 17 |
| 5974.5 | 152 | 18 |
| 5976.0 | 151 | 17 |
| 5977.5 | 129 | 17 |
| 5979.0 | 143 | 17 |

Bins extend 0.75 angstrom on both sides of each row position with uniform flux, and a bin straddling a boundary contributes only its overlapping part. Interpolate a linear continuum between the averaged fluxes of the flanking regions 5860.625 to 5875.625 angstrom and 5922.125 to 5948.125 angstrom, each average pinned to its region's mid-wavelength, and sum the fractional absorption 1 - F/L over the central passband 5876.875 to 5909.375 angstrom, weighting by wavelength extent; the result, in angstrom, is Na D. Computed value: 5.3 angstrom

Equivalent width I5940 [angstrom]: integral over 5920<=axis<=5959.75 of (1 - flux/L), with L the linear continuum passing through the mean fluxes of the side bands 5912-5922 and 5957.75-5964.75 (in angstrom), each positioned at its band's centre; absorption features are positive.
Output 3.2 angstrom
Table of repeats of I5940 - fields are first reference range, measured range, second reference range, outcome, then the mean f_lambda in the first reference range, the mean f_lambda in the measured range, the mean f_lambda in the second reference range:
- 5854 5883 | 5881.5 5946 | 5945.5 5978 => 6.63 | 140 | 127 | 143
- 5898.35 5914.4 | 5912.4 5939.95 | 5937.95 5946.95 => 1.19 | 137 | 133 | 141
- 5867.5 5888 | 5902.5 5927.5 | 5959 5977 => 0.78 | 134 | 136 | 150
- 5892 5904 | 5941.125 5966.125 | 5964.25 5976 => 0.17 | 113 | 142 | 152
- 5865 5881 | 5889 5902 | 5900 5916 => 3.70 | 136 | 100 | 141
